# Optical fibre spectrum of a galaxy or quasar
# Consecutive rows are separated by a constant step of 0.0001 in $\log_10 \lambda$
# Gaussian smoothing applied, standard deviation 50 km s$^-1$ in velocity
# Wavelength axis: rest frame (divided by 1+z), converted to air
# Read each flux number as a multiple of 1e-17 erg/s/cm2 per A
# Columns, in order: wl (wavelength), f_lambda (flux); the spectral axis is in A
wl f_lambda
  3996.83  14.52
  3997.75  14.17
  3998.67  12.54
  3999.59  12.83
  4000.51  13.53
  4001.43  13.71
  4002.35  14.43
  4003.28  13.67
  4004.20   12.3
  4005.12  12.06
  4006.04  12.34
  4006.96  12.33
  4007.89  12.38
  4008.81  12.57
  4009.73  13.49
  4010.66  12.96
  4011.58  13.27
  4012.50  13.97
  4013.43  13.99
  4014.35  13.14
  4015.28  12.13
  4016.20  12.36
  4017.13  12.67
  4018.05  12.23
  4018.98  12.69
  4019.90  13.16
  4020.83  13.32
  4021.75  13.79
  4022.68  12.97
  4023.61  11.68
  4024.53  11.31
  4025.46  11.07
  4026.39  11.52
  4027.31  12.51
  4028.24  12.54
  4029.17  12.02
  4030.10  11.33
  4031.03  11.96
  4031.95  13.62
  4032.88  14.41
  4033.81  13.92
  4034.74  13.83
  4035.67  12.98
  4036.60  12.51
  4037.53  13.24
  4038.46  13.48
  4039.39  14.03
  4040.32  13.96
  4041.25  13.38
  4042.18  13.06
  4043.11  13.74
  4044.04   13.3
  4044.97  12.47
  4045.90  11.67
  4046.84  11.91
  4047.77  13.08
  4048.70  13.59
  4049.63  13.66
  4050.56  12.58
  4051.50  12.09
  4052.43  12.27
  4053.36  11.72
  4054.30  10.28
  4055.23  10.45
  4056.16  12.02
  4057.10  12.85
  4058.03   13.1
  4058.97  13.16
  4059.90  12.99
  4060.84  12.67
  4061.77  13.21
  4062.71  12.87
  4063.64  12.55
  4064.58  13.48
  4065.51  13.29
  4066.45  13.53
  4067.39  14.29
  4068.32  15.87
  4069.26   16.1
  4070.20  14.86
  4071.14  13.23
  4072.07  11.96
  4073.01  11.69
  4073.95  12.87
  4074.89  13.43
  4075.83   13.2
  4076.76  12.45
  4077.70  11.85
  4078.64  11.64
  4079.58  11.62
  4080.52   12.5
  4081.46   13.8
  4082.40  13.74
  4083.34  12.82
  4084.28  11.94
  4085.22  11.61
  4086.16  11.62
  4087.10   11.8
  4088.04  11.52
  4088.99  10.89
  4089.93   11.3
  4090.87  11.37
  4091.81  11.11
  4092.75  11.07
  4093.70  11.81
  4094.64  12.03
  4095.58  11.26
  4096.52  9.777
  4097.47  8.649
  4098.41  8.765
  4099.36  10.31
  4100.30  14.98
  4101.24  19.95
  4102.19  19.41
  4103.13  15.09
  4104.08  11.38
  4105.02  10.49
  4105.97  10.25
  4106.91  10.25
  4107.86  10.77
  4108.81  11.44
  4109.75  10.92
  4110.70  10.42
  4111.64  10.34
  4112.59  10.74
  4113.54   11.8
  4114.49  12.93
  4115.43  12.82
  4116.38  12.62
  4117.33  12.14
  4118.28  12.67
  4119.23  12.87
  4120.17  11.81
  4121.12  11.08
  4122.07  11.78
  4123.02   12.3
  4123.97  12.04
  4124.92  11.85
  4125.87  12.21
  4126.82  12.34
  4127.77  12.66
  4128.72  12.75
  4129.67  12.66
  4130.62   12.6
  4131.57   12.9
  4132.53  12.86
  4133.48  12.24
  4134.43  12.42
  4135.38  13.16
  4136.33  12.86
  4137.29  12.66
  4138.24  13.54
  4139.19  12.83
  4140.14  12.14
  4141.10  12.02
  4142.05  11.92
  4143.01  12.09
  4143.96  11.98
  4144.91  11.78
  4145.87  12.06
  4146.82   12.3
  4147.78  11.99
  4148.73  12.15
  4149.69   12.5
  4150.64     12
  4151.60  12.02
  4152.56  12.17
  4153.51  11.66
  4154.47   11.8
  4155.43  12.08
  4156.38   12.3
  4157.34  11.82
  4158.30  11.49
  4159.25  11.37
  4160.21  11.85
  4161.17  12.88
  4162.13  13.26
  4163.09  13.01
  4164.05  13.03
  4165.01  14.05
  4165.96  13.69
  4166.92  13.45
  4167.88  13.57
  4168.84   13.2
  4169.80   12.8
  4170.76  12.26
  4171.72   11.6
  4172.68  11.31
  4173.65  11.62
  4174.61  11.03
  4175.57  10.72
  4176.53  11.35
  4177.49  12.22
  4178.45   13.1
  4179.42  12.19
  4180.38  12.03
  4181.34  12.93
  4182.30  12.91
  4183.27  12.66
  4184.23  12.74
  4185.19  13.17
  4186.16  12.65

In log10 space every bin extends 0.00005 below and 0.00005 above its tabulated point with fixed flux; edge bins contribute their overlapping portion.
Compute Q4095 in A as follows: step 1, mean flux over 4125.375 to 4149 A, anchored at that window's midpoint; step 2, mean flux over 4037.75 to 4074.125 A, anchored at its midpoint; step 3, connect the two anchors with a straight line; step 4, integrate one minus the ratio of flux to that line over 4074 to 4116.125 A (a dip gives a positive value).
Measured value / 2.4 A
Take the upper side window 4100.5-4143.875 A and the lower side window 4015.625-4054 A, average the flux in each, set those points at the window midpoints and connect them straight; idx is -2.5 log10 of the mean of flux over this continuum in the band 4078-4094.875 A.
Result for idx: 0.060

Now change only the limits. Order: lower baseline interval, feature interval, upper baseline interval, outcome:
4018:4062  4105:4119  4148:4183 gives 0.10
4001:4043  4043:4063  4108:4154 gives 0.02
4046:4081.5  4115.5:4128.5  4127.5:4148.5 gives 0.03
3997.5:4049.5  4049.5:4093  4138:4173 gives 0.01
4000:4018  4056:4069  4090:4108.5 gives -0.08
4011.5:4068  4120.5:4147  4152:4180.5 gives 0.01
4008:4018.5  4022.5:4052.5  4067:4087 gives 0.02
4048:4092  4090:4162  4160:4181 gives 0.04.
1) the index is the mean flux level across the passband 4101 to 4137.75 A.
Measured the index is 12.4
